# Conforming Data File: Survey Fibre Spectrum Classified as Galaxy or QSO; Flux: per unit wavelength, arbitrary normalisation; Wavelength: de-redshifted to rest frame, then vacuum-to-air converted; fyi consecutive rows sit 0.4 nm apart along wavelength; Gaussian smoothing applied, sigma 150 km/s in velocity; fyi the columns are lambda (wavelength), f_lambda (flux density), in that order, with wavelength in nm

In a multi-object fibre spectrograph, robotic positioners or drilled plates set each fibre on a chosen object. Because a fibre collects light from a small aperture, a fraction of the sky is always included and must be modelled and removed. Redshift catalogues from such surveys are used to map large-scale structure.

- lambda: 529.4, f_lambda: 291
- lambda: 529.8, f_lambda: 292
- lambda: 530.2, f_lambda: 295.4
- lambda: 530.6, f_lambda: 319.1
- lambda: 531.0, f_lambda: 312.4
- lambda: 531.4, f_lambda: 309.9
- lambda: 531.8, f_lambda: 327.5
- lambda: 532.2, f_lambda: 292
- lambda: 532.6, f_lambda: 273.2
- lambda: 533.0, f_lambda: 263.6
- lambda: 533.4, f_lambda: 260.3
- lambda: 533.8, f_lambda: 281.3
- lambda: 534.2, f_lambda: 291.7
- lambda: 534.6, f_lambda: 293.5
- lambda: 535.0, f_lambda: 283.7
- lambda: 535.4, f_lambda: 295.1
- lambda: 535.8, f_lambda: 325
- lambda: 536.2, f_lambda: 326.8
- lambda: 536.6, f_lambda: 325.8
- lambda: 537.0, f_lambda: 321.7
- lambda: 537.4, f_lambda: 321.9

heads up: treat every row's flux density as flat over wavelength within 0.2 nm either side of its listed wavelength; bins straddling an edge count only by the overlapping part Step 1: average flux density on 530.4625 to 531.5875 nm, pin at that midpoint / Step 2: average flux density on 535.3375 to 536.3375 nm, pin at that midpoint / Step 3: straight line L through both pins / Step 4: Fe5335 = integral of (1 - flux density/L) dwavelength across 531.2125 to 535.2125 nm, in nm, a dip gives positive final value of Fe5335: 0.35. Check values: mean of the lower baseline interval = 314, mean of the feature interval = 288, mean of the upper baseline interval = 318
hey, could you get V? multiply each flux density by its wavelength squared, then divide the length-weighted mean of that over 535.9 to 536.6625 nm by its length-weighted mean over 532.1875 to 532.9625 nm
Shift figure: 1.20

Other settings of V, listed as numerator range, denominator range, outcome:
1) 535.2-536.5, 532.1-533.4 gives 1.17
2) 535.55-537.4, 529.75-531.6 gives 1.08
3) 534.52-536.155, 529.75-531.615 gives 1.00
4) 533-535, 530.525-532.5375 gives 0.91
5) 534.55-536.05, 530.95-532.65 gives 1.00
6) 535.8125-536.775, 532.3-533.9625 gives 1.22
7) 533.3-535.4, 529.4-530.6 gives 0.97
